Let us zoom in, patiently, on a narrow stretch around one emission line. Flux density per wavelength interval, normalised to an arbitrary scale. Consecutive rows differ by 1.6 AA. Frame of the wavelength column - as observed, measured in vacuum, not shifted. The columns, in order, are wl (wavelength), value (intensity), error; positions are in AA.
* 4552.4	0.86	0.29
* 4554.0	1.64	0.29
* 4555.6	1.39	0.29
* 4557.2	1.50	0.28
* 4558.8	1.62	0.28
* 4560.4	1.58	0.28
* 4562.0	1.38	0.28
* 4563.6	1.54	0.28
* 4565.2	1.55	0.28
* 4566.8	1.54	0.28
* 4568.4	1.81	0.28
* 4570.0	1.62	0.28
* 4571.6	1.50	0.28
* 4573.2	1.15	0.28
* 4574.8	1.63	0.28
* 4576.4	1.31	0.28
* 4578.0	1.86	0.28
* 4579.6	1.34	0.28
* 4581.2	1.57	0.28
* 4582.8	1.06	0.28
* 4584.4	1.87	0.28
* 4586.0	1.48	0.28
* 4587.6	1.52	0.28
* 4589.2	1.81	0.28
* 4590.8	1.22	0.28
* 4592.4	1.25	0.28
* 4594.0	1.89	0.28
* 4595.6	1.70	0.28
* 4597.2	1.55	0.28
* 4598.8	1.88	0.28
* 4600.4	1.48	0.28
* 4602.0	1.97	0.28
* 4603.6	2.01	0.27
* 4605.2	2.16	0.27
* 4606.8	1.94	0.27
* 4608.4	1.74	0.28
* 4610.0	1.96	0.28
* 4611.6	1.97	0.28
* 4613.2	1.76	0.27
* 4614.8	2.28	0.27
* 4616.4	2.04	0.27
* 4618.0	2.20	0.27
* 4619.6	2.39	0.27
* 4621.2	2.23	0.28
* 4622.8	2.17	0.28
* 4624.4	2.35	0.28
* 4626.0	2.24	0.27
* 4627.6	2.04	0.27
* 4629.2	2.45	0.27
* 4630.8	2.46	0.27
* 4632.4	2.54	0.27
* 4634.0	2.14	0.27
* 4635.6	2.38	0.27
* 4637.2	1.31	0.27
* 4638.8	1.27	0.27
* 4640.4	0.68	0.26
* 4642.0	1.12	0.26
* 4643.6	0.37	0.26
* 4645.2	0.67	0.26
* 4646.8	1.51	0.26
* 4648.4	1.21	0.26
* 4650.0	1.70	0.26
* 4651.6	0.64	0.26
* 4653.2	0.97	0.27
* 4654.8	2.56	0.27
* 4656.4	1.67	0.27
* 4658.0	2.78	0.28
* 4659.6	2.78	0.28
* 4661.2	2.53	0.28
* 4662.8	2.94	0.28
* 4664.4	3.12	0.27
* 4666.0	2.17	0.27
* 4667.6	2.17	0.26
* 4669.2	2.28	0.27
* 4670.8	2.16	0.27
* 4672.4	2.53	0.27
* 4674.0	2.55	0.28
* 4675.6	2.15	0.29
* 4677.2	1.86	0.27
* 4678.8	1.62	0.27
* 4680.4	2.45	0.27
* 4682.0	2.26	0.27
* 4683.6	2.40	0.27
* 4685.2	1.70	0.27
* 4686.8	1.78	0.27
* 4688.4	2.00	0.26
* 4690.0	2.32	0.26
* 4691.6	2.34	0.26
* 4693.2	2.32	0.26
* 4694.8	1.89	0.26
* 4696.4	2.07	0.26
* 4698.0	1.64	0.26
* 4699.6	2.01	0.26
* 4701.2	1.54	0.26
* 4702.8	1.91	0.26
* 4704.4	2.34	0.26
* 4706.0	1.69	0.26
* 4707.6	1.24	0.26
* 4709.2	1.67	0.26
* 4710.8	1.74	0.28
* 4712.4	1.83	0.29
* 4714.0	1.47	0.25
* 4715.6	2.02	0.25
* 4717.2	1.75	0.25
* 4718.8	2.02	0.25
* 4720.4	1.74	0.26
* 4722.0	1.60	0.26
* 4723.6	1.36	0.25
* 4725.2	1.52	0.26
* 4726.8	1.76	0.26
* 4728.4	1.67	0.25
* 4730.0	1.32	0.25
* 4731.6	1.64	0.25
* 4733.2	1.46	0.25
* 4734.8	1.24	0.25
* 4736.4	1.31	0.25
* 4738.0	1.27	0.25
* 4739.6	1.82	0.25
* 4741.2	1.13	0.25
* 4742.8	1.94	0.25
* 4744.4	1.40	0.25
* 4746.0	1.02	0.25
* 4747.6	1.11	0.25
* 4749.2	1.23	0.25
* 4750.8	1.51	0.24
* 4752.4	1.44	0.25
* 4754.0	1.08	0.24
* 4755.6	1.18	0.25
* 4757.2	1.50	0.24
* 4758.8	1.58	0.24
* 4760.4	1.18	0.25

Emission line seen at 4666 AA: C IV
